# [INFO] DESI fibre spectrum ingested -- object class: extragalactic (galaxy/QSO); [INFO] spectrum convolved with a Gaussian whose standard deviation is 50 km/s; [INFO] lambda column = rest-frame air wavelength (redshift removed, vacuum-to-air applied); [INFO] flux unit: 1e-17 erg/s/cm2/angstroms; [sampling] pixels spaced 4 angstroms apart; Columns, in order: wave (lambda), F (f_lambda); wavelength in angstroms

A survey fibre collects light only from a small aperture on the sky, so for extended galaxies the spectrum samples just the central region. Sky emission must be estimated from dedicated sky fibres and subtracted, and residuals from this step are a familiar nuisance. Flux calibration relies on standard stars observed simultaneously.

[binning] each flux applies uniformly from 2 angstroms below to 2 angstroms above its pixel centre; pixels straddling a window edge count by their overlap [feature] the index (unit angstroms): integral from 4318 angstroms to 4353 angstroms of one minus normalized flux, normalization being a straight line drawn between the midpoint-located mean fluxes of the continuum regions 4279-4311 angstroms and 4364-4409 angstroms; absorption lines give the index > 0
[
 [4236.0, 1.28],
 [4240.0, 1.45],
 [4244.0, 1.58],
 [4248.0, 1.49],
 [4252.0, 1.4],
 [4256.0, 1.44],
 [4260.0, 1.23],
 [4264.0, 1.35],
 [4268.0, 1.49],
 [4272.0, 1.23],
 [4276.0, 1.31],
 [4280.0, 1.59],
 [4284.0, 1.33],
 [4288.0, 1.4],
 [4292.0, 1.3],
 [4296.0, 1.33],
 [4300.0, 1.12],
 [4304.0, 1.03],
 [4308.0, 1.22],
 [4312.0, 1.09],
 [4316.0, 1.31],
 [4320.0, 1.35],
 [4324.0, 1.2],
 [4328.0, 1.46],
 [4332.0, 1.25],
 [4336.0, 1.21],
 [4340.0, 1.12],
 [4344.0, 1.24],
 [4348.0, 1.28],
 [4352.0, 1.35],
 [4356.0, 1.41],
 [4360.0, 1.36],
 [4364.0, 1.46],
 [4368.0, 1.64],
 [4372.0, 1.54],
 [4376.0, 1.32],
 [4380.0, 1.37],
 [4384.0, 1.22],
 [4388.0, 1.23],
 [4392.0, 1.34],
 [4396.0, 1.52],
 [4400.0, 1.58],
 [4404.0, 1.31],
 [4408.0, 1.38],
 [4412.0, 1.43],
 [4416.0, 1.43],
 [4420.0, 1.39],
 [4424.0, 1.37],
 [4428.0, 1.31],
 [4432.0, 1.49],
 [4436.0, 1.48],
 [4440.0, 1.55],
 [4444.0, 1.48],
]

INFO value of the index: 1.62 angstroms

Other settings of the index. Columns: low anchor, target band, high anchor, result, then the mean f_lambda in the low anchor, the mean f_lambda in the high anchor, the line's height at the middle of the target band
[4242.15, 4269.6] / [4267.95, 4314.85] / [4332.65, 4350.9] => 2.2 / 1.42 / 1.22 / 1.34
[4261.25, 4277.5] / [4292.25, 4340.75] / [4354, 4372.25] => 6.2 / 1.34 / 1.48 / 1.41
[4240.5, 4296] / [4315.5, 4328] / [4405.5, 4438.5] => 0.8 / 1.39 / 1.41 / 1.4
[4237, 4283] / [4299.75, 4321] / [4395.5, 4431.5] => 3.4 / 1.41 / 1.41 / 1.41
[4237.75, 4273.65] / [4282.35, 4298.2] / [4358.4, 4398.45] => 0.8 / 1.41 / 1.4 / 1.41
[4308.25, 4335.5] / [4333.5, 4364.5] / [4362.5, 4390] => 0.9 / 1.27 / 1.4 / 1.33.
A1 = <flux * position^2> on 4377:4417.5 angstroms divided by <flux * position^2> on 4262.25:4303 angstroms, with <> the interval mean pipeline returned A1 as 1.09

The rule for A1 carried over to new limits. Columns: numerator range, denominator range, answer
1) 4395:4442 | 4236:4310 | 1.14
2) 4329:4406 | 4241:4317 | 1.06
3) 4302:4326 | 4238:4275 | 0.88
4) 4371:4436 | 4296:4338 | 1.18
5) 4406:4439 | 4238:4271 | 1.07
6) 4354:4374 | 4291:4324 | 1.25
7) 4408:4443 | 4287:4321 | 1.23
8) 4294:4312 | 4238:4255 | 0.81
